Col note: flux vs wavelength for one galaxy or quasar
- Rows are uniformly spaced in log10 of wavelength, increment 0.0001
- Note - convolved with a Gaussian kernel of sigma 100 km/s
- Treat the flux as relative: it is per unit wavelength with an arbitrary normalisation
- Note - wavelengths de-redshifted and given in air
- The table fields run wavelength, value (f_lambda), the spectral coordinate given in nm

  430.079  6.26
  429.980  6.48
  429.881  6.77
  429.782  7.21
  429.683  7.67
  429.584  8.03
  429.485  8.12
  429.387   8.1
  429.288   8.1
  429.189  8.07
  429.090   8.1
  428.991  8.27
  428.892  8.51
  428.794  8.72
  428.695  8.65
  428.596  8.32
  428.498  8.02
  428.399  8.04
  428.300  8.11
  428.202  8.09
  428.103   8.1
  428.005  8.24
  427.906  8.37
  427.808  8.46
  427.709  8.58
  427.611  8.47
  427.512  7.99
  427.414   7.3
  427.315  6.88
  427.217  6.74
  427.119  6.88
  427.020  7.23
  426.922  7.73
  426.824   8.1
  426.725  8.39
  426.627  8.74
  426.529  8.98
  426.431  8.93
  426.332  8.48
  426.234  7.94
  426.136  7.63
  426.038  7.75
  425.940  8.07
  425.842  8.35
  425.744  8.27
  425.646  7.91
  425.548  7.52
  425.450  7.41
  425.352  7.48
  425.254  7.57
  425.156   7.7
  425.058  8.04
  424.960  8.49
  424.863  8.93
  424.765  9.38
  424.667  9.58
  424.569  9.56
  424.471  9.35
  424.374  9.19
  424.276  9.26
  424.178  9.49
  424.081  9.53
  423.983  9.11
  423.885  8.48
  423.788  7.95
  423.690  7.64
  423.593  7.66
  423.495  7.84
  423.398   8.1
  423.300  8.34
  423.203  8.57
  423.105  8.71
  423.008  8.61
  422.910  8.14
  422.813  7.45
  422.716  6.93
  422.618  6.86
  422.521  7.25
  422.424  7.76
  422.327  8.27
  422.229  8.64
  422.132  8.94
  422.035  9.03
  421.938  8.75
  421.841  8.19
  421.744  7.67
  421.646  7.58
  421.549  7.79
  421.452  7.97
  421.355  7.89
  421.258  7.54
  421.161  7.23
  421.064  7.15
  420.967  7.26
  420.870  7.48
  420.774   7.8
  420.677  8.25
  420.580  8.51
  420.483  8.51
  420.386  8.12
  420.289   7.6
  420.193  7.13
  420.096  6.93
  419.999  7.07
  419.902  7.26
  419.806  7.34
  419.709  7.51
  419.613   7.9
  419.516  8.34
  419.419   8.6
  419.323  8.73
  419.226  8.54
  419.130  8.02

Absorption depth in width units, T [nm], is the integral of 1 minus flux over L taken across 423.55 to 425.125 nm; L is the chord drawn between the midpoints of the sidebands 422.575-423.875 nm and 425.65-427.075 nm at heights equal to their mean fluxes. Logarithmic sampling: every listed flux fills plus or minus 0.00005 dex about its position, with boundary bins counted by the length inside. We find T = -0.16 nm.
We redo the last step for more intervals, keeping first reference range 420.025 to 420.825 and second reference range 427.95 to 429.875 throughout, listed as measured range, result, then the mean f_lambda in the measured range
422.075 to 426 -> -0.18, 8.31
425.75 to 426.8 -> -0.04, 8.32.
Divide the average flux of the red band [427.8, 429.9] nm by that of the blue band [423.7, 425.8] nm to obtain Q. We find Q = 0.95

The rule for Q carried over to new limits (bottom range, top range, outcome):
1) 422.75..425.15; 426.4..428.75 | 0.93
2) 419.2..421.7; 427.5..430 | 1.04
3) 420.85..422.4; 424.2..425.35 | 1.10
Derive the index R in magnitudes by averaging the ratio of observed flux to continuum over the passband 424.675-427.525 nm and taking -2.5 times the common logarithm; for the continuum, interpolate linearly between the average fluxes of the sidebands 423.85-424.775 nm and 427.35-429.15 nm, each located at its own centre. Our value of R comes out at 0.11 mag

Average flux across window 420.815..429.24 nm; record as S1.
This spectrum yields 8.15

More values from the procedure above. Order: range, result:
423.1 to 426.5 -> 8.4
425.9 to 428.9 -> 8.07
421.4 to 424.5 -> 8.28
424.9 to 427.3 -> 7.92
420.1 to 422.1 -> 7.86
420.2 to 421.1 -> 7.84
